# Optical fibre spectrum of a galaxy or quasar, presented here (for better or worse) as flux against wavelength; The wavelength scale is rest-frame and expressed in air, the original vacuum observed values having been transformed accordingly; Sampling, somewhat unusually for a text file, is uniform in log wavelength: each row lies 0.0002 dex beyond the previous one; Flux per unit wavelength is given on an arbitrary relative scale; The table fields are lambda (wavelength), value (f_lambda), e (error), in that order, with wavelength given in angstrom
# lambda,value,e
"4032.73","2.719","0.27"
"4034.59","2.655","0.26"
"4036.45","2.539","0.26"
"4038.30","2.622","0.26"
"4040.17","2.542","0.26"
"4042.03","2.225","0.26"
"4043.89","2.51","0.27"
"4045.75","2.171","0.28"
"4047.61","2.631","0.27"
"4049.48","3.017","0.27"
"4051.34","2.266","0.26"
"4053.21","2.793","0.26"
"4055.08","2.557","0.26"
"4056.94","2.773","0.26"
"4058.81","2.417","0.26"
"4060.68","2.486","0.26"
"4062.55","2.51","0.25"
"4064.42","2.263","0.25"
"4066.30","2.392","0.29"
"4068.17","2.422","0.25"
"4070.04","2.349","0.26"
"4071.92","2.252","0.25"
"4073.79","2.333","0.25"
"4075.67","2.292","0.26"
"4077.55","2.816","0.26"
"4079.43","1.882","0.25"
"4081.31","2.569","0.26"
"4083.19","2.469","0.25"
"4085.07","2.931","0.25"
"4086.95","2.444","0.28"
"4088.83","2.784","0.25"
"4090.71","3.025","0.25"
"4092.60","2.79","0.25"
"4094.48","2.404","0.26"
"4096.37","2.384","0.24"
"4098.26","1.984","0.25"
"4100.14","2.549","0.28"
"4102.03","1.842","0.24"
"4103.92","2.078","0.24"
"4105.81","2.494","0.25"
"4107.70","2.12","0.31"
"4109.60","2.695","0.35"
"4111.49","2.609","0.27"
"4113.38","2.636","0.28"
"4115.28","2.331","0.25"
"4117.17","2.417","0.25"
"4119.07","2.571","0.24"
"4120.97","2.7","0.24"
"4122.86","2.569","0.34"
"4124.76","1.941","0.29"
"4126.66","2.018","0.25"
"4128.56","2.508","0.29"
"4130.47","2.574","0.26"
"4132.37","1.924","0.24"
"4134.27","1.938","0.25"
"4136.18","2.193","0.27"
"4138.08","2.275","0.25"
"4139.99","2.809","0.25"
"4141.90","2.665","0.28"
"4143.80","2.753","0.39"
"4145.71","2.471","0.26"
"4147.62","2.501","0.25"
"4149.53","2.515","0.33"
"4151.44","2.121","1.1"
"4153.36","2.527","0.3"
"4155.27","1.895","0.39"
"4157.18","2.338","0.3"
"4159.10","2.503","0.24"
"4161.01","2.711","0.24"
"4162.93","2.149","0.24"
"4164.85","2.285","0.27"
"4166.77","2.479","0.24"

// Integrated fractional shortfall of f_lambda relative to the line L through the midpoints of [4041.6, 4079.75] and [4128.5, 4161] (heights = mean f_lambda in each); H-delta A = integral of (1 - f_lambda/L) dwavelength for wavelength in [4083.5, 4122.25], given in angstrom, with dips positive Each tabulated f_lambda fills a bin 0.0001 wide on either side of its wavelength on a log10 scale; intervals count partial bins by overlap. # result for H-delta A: -1.1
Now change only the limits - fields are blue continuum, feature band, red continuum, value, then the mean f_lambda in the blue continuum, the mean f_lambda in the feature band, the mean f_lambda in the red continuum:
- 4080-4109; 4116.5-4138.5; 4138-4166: 1.29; 2.45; 2.3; 2.44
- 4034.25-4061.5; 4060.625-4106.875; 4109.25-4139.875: 0.70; 2.55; 2.43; 2.37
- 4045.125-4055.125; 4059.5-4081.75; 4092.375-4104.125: 0.69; 2.59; 2.38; 2.27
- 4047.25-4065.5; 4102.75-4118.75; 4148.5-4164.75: 0.16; 2.57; 2.42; 2.34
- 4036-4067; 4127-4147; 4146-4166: -0.12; 2.51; 2.4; 2.36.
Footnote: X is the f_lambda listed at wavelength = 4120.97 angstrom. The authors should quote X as 2.7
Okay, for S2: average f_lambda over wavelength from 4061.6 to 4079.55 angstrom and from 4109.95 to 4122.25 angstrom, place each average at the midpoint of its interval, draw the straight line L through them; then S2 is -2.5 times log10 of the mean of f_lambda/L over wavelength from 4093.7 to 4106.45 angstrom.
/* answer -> 0.11 mag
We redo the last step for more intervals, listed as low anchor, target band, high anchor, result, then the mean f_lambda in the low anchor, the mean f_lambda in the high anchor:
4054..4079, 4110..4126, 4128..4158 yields -0.034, 2.44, 2.37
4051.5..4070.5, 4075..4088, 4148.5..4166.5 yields -0.015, 2.49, 2.34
